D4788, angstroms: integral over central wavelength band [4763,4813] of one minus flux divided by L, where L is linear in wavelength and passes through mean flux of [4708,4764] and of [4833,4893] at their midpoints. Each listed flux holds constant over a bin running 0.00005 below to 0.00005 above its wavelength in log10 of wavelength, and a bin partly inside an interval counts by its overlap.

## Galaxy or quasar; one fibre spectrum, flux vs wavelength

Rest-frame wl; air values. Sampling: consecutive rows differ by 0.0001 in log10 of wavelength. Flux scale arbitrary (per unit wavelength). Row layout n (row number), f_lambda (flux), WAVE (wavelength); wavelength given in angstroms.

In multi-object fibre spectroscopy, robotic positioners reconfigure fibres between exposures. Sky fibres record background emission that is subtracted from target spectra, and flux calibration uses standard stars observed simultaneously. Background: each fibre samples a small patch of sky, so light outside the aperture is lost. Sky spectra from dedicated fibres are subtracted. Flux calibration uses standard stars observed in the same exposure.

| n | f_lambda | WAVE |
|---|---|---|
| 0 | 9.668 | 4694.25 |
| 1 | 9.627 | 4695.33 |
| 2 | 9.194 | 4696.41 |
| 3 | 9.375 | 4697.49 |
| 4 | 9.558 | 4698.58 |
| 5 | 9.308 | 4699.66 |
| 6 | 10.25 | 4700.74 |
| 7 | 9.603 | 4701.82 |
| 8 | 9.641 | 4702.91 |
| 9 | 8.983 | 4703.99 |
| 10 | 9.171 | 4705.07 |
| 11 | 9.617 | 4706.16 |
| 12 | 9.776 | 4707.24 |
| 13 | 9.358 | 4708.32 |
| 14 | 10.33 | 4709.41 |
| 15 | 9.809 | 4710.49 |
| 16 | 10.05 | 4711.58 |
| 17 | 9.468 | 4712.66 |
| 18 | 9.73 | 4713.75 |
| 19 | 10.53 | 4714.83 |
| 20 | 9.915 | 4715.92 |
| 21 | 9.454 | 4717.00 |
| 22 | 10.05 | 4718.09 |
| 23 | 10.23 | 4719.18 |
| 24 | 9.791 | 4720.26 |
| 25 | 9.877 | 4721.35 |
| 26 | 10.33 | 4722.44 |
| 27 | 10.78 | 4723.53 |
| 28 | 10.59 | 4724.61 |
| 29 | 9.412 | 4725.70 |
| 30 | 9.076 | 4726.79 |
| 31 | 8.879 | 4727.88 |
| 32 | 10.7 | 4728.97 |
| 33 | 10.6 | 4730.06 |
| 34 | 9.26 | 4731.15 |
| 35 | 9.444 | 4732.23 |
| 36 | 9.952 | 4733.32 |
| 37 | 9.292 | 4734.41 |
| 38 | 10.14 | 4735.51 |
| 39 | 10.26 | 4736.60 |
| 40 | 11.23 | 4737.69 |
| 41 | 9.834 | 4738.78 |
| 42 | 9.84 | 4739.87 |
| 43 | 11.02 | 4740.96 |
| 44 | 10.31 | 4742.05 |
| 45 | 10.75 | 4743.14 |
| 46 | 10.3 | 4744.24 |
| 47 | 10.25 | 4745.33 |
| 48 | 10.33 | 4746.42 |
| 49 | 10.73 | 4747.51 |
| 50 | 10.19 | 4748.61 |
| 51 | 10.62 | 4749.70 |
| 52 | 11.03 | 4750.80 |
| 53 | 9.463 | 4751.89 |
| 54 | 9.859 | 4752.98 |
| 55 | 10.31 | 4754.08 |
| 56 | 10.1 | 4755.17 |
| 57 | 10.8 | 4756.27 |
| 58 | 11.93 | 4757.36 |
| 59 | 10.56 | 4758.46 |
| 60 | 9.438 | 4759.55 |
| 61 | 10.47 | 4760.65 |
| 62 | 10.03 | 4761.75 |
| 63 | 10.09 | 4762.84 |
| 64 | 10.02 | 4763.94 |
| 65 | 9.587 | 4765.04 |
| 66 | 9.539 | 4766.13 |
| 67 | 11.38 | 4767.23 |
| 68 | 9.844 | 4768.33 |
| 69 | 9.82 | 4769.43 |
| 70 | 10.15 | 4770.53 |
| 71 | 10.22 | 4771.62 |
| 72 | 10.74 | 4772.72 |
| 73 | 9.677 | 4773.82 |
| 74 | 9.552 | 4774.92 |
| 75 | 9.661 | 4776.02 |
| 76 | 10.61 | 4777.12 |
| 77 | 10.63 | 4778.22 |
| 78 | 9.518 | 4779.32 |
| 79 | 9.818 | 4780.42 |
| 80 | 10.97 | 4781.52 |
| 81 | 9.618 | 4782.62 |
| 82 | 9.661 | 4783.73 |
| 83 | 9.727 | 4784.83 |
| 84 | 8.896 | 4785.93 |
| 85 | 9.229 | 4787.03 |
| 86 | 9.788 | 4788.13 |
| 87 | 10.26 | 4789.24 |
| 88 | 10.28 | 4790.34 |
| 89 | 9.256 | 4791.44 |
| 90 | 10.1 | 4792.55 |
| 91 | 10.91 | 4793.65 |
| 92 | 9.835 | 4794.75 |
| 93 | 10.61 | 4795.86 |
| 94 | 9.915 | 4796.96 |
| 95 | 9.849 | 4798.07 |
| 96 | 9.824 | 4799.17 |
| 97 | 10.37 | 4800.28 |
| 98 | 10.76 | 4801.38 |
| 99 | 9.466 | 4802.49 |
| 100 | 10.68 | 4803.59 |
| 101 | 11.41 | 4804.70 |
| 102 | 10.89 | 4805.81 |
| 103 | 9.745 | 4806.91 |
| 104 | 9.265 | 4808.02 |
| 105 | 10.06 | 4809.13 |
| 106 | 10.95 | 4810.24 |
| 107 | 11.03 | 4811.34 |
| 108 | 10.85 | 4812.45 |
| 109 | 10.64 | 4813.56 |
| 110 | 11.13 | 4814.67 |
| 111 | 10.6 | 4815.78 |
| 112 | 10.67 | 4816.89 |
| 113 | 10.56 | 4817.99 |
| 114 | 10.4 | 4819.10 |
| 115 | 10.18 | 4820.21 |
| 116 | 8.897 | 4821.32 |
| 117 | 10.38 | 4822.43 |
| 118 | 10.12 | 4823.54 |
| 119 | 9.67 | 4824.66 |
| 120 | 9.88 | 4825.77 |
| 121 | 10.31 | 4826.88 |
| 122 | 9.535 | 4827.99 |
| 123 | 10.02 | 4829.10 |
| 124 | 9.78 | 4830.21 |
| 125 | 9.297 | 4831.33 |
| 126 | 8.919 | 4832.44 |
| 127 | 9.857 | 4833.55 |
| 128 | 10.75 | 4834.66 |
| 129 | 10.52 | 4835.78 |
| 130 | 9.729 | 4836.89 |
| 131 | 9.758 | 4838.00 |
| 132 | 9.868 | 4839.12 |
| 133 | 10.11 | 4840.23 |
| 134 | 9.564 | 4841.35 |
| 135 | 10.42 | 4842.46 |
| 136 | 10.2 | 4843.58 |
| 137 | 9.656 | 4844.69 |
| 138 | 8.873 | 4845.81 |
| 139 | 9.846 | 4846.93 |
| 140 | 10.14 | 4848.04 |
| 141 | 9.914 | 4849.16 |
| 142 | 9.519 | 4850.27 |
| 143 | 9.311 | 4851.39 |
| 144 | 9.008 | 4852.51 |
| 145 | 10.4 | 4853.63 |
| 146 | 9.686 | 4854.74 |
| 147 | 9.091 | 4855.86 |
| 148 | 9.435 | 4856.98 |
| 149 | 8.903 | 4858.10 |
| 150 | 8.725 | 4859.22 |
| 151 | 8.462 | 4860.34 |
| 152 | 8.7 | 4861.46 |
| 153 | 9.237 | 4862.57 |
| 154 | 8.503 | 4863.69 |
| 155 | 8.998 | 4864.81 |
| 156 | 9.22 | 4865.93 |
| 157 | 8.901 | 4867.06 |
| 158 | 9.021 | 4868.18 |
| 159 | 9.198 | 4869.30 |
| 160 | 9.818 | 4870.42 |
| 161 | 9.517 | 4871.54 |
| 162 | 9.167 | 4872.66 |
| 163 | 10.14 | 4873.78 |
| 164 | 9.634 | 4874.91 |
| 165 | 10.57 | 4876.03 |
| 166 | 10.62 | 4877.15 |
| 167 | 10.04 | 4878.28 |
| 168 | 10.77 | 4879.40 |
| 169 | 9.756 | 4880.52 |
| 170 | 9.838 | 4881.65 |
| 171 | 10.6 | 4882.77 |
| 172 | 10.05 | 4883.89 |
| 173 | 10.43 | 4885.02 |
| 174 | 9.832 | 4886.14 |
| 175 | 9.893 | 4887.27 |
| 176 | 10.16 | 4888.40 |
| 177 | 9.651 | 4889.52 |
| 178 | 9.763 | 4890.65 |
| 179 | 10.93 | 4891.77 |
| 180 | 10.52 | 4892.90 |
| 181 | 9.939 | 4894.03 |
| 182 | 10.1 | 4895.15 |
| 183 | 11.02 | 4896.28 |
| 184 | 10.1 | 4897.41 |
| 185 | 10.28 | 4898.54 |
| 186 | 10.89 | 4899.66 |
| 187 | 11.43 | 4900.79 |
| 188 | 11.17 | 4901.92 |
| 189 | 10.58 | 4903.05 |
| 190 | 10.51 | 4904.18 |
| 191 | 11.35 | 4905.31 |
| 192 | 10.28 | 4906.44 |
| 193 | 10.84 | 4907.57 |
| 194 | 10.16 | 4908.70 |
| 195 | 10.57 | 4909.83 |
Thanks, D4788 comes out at -0.73 angstroms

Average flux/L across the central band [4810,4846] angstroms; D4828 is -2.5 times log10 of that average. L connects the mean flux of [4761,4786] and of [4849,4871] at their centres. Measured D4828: -0.07 mag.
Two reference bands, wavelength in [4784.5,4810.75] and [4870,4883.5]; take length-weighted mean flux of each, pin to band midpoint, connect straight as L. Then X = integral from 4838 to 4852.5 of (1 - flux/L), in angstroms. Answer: 0.44 angstroms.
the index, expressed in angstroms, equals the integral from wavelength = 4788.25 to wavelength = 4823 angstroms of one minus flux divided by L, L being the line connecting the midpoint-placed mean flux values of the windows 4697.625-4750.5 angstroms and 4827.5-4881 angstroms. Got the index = -2.02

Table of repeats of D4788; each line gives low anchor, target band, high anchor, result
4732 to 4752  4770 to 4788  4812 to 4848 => 0.47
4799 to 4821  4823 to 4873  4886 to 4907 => 4.37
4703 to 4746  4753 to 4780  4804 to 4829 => -0.17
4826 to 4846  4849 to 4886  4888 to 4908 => 2.37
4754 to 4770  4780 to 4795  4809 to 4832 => 0.53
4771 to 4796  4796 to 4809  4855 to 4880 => -0.48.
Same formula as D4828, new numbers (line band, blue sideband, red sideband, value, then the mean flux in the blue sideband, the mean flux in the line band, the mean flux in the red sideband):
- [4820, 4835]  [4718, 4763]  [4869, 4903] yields 0.04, 10.2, 9.81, 10.2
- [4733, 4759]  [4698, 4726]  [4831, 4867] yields -0.07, 9.83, 10.4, 9.51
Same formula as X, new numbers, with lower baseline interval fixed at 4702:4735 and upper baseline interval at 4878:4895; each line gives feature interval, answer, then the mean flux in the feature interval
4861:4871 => 1.0 angstroms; 9.08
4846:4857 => 0.5 angstroms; 9.62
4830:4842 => 0.2 angstroms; 9.84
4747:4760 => -0.7 angstroms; 10.4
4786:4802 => -0.1 angstroms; 10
